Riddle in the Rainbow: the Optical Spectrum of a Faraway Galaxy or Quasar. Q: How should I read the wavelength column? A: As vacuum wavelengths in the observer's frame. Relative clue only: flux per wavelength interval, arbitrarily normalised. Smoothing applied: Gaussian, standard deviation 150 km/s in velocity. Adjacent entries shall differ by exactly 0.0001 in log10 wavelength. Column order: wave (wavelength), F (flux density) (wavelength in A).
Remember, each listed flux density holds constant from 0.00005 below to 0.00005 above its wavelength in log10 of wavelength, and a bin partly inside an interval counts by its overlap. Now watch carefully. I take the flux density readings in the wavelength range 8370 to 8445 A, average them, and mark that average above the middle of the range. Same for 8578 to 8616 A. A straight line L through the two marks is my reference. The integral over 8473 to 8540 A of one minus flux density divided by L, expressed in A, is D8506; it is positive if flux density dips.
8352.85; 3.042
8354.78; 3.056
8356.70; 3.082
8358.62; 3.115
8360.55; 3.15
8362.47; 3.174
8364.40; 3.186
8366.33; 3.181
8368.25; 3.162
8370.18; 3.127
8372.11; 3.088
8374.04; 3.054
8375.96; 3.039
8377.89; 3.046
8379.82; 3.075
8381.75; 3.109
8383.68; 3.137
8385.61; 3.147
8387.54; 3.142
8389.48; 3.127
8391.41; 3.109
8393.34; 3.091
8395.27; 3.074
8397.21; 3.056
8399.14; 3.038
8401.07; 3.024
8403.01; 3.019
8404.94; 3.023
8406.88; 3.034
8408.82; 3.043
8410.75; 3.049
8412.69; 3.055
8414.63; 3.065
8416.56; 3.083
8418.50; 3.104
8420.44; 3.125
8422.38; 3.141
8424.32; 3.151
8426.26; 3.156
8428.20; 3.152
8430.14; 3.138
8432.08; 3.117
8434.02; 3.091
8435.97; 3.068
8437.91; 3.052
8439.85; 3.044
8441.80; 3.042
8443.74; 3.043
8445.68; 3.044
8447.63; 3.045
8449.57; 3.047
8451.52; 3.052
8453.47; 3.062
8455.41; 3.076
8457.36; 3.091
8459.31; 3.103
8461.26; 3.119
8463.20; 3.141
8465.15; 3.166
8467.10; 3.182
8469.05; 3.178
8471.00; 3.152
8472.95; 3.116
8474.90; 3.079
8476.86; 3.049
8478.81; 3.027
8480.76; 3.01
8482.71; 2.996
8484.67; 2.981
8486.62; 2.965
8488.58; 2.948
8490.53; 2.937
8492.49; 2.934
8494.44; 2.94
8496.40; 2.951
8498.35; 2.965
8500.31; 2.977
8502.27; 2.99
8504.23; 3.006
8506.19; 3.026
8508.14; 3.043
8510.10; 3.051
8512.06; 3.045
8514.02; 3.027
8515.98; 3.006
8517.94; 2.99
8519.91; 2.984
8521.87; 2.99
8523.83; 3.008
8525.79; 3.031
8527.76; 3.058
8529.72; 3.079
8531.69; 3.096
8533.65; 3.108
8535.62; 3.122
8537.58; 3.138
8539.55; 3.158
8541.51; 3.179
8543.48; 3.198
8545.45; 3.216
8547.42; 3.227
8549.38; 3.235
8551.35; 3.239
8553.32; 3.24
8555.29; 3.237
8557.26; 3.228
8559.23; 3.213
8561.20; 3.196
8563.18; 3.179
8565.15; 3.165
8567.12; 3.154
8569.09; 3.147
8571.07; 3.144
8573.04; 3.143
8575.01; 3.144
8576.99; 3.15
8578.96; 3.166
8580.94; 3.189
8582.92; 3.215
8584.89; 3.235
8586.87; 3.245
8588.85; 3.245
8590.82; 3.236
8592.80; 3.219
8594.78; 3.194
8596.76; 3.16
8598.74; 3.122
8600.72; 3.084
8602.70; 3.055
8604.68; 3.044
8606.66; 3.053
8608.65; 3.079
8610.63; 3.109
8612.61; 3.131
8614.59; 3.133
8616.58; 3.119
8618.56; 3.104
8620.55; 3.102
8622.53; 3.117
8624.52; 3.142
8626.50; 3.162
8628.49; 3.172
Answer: 2.11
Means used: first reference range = 3.08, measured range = 3.02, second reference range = 3.15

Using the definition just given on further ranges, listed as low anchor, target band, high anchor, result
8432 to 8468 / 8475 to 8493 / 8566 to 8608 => 0.7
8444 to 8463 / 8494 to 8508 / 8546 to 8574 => 0.6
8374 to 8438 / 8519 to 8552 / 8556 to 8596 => 0.5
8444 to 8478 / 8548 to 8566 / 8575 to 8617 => -0.5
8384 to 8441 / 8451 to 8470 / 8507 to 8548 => -0.2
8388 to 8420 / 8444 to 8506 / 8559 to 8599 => 1.4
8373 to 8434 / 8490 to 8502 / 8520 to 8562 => 0.7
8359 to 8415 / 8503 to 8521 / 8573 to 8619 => 0.6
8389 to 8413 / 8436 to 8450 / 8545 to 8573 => 0.2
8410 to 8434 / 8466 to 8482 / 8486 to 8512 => -0.4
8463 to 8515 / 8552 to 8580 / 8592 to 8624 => -0.9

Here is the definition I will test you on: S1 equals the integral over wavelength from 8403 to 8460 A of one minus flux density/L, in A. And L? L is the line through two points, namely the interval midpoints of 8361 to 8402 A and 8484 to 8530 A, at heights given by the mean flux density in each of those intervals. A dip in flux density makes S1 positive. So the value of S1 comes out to -0.30 A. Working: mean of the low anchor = 3.11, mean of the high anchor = 3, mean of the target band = 3.08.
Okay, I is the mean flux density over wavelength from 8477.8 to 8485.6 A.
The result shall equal 3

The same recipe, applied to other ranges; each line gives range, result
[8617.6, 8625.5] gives 3.11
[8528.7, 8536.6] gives 3.1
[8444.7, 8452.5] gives 3.05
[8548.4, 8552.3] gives 3.24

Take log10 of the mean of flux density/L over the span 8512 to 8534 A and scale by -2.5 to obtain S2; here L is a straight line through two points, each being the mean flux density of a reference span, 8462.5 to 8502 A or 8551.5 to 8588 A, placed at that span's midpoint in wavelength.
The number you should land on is 0.03 mag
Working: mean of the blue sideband 3.03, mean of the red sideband 3.19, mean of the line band 3.03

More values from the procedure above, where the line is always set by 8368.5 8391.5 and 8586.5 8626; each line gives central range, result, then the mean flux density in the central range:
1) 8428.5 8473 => 0.01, 3.1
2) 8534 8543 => -0.01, 3.15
